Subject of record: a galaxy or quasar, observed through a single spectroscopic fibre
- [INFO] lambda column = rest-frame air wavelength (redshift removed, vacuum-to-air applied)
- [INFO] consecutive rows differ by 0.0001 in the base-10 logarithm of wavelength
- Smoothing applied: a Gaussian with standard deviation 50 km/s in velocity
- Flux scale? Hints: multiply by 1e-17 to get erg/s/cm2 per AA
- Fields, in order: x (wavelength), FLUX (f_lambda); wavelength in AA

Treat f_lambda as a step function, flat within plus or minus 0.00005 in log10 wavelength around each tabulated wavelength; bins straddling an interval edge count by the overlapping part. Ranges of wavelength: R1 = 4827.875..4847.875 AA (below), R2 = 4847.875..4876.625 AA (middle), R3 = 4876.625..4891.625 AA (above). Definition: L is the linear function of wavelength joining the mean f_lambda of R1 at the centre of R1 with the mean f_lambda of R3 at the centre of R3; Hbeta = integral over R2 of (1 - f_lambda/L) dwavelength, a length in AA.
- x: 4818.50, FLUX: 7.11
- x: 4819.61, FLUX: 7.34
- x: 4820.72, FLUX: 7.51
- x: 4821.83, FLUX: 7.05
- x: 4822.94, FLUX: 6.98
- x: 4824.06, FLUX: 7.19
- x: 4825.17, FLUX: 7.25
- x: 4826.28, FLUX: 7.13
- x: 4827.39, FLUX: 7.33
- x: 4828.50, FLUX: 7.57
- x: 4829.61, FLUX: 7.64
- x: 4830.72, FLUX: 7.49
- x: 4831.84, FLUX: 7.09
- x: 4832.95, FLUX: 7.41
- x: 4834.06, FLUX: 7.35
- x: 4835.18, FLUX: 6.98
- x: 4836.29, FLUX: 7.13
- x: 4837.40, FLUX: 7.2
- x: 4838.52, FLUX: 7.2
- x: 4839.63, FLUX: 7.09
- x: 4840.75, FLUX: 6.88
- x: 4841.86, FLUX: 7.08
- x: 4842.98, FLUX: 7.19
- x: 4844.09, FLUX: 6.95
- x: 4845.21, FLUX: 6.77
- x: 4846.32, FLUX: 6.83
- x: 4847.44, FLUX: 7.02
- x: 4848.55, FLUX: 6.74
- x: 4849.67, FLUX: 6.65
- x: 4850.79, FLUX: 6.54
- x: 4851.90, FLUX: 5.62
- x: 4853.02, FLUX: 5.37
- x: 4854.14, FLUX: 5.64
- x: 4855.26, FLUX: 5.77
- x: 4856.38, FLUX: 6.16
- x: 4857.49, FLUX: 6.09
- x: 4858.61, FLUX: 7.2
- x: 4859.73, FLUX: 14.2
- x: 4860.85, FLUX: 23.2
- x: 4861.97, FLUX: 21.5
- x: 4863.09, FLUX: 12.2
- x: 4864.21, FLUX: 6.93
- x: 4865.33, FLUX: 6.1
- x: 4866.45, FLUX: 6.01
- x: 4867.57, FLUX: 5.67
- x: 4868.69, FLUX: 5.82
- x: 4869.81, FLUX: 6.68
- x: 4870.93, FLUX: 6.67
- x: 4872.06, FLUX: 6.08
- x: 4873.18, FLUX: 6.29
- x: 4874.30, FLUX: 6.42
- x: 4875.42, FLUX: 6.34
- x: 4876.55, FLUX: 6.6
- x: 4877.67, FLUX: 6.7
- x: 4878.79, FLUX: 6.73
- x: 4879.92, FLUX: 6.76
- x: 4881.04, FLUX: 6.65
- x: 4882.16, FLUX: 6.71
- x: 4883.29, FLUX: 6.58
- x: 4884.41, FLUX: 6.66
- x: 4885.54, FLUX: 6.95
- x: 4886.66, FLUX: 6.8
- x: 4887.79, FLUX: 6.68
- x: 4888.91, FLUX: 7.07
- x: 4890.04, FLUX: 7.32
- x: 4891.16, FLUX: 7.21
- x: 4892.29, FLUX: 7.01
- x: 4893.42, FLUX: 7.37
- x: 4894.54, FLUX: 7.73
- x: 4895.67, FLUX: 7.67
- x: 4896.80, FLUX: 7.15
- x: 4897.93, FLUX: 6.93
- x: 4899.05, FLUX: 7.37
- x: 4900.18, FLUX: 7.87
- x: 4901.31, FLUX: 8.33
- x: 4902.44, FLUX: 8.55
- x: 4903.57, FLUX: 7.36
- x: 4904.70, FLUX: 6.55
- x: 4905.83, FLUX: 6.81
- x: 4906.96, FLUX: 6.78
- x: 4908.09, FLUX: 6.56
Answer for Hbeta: -4.3 AA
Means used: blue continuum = 7.16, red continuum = 6.83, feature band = 8.04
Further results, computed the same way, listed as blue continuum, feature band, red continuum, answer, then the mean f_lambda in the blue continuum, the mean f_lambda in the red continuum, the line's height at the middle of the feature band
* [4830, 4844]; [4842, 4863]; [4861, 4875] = -2.1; 7.17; 8.46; 7.81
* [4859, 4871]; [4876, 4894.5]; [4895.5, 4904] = 4.1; 10.6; 7.66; 8.87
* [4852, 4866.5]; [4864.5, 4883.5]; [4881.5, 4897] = 4.5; 9.72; 7.06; 8.41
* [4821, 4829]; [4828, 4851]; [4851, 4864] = 3.7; 7.22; 10.1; 8.5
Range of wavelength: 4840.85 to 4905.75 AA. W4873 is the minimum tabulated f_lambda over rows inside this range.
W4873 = 5.37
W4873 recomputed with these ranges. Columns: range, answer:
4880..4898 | 6.58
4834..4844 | 6.88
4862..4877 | 5.67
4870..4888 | 6.08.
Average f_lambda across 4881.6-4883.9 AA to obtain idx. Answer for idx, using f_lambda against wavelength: 6.65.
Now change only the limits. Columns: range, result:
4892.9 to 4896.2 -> 7.6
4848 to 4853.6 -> 6.18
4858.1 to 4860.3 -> 10.8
